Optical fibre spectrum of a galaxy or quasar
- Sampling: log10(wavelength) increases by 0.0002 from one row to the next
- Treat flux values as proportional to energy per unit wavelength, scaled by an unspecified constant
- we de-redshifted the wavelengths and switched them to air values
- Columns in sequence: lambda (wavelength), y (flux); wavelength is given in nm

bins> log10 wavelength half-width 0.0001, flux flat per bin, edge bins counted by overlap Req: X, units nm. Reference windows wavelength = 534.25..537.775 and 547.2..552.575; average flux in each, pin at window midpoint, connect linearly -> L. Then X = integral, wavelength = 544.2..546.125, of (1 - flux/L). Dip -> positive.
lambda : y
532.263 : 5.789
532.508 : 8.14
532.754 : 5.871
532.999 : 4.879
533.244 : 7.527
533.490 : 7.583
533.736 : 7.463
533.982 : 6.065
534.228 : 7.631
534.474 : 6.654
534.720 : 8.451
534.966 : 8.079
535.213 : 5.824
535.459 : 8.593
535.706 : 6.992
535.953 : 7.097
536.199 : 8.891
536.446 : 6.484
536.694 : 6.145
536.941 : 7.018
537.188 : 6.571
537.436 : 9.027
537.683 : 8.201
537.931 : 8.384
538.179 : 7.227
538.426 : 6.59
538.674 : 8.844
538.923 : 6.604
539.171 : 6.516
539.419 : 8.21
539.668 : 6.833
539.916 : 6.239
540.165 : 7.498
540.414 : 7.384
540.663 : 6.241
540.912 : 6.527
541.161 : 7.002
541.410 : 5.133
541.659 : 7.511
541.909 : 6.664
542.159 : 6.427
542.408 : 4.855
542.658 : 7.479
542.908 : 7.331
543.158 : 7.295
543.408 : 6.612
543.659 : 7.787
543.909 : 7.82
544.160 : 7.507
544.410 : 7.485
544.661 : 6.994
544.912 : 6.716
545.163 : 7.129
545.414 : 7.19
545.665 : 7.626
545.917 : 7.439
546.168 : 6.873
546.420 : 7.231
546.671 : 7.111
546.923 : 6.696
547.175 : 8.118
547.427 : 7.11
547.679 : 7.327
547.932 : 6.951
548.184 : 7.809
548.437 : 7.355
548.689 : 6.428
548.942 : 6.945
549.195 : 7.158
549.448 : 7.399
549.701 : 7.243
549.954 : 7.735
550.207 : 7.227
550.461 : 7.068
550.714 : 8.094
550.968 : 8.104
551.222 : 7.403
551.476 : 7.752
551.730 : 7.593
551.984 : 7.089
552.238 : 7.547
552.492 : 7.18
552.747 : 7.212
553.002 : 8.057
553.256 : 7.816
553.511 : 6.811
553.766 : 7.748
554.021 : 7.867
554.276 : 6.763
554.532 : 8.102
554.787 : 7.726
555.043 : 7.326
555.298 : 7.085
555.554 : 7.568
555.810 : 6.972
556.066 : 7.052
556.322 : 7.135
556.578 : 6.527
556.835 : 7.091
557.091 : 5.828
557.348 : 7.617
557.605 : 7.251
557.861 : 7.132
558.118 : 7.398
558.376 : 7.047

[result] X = 0.04 nm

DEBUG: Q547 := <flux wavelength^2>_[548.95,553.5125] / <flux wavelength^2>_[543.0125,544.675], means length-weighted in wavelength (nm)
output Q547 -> 1.04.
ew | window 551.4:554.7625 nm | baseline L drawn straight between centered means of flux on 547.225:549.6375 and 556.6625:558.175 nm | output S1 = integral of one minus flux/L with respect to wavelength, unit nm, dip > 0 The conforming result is -0.19 nm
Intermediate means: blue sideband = 7.2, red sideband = 7.02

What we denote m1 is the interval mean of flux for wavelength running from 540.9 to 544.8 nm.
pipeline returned 6.91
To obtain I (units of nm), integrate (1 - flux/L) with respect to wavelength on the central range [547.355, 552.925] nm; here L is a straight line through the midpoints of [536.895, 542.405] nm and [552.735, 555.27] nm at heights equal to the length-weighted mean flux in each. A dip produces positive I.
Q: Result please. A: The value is 0.04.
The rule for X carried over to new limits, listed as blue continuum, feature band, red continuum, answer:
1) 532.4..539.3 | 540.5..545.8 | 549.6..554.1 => 0.33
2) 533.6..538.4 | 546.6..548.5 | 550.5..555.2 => 0.05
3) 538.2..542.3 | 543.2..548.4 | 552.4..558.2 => -0.18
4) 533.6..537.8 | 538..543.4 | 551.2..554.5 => 0.37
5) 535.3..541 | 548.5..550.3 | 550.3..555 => 0.08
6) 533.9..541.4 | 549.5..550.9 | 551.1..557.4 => -0.04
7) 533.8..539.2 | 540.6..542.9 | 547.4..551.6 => 0.28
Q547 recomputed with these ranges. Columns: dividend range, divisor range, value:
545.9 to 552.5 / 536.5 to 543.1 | 1.08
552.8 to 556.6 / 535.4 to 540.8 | 1.07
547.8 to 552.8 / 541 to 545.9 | 1.08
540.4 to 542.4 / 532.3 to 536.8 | 0.93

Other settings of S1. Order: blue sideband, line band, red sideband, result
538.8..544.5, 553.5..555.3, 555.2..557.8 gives -0.13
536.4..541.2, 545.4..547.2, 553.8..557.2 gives -0.01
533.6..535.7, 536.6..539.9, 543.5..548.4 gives -0.02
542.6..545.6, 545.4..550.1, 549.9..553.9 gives 0.09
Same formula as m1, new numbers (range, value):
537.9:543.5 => 6.91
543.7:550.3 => 7.26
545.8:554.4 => 7.36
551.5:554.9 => 7.51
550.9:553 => 7.5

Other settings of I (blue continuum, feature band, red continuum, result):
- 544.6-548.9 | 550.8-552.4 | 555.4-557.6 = -0.11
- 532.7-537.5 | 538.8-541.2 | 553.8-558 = 0.08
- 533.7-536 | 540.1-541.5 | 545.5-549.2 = 0.12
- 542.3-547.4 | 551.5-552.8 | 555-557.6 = -0.05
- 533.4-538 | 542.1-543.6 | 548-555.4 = 0.14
